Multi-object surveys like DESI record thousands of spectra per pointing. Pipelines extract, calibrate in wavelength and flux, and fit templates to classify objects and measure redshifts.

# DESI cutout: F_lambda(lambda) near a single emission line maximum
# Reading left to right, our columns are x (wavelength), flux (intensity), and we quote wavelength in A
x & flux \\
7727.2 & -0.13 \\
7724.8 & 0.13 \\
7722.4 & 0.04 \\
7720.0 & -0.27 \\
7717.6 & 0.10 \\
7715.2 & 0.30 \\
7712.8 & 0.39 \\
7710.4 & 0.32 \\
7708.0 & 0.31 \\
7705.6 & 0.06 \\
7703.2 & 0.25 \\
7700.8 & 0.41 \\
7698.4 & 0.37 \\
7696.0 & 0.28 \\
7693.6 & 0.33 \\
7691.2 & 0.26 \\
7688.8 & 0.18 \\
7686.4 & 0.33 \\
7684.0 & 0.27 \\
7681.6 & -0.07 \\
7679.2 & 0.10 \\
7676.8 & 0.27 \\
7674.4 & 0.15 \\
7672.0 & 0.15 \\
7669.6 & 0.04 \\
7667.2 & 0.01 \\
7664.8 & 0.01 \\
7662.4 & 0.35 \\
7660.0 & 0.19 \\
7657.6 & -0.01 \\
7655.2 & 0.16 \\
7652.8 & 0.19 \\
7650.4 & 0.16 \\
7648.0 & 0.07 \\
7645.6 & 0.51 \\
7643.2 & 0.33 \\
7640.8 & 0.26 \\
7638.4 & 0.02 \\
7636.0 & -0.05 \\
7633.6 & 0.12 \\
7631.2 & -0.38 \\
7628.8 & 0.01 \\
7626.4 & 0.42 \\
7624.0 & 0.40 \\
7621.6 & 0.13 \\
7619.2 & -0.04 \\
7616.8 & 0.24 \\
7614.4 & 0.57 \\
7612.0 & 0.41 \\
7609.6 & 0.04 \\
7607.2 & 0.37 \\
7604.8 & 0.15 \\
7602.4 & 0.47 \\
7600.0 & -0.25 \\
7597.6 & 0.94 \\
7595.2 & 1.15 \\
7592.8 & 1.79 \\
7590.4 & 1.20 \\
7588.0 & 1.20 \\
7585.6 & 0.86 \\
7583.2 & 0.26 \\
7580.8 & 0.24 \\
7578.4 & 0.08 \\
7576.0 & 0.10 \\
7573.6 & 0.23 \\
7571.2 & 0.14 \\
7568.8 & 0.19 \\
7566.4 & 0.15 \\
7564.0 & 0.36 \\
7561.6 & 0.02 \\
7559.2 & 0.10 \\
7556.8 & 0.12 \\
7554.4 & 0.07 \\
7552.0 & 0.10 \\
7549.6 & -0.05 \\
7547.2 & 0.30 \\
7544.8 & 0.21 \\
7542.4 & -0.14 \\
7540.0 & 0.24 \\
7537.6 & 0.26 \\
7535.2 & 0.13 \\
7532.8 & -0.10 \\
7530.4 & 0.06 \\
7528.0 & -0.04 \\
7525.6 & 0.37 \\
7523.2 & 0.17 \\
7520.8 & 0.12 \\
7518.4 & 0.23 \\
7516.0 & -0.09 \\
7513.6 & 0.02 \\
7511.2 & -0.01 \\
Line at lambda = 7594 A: [O II] 3727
